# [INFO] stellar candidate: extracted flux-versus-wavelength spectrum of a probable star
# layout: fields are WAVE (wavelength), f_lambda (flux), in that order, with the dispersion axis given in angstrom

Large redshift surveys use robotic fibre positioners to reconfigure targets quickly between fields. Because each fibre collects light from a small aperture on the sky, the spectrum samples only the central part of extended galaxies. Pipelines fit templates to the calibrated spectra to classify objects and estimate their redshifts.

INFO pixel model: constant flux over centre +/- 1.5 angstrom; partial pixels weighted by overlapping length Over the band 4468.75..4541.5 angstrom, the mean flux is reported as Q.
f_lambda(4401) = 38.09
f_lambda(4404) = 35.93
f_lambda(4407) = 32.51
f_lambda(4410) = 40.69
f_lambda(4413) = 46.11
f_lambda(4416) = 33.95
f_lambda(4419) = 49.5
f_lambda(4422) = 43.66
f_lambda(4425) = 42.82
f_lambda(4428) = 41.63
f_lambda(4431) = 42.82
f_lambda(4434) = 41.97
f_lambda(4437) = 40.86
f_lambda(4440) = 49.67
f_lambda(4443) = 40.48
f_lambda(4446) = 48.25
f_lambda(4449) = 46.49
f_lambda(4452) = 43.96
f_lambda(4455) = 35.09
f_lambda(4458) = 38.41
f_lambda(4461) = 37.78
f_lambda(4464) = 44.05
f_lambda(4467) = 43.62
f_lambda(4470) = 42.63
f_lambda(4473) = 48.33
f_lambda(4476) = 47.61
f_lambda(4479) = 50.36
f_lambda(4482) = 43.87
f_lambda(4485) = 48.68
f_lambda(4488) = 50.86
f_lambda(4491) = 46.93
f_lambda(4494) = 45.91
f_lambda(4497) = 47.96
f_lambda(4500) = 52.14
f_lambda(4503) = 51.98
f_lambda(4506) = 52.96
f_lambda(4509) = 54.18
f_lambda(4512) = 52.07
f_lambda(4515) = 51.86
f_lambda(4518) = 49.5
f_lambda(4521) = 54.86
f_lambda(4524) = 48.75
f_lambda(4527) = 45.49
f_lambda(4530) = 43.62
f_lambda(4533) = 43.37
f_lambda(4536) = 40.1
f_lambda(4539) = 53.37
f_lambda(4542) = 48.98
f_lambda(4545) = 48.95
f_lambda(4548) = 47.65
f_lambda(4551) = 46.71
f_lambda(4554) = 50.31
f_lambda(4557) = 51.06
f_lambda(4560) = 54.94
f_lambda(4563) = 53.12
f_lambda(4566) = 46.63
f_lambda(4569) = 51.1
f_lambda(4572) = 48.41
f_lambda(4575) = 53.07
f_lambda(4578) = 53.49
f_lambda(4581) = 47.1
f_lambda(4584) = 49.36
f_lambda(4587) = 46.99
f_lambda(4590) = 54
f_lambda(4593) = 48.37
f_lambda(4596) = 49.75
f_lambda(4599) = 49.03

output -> 48.7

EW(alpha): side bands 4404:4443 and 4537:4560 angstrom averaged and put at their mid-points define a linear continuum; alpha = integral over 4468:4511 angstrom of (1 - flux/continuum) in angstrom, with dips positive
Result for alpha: -2.6 angstrom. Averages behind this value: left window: 41.9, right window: 49.7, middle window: 48.9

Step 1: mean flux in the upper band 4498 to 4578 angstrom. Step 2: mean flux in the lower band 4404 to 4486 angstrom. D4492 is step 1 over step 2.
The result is 1.2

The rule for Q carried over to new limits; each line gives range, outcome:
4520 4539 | 46.4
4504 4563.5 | 49.6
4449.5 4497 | 44.7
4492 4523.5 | 51.2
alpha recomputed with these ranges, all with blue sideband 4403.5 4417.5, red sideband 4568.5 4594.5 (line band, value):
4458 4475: -0.4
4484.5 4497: -1.2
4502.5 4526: -3.4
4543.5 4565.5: -0.9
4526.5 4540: 0.5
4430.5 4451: -2.2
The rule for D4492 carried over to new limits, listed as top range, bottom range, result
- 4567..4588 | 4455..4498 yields 1.11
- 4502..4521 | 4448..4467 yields 1.28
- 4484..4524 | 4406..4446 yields 1.20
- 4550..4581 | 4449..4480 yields 1.17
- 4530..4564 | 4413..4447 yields 1.12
